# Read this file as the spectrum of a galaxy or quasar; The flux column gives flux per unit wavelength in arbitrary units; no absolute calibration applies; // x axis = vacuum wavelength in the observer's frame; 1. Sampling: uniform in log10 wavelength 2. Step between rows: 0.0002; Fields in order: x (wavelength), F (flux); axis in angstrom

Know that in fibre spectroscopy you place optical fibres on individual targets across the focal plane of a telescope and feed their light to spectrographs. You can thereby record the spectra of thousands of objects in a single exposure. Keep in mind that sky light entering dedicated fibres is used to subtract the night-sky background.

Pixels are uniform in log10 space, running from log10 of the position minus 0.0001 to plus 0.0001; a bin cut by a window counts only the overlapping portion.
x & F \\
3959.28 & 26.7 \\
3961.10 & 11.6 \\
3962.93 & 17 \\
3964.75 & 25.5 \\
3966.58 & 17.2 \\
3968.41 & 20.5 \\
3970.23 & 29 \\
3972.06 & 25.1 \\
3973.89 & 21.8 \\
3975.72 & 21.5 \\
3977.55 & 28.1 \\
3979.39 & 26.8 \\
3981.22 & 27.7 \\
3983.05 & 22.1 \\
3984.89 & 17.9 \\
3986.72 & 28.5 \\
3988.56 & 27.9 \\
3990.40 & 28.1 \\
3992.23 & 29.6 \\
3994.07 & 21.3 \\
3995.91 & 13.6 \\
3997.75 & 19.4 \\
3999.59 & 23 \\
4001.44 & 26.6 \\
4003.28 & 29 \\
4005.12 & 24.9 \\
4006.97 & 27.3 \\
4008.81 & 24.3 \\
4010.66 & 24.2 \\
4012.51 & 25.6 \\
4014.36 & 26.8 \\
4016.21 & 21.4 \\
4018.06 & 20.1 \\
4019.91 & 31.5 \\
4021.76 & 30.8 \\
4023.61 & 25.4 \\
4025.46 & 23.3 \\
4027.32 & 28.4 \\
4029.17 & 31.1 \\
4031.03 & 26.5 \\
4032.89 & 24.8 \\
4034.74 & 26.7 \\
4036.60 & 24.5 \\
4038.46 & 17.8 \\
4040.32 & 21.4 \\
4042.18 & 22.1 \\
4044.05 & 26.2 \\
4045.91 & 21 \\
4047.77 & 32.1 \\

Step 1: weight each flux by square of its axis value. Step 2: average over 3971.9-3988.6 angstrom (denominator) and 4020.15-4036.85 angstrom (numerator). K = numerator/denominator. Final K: 1.1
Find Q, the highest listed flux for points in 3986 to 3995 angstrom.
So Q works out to 29.6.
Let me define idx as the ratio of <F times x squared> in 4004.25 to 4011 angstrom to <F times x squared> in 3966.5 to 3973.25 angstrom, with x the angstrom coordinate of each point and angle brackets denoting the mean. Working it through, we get 1.09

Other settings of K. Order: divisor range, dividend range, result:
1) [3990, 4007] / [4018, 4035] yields 1.15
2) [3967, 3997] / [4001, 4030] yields 1.10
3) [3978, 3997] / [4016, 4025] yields 1.09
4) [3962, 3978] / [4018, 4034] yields 1.23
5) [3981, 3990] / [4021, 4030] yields 1.14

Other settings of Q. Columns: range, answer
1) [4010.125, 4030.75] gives 31.5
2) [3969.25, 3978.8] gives 29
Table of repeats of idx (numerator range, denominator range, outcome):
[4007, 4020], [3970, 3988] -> 1.01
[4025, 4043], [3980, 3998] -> 1.06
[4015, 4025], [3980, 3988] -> 1.08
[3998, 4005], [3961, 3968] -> 1.38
